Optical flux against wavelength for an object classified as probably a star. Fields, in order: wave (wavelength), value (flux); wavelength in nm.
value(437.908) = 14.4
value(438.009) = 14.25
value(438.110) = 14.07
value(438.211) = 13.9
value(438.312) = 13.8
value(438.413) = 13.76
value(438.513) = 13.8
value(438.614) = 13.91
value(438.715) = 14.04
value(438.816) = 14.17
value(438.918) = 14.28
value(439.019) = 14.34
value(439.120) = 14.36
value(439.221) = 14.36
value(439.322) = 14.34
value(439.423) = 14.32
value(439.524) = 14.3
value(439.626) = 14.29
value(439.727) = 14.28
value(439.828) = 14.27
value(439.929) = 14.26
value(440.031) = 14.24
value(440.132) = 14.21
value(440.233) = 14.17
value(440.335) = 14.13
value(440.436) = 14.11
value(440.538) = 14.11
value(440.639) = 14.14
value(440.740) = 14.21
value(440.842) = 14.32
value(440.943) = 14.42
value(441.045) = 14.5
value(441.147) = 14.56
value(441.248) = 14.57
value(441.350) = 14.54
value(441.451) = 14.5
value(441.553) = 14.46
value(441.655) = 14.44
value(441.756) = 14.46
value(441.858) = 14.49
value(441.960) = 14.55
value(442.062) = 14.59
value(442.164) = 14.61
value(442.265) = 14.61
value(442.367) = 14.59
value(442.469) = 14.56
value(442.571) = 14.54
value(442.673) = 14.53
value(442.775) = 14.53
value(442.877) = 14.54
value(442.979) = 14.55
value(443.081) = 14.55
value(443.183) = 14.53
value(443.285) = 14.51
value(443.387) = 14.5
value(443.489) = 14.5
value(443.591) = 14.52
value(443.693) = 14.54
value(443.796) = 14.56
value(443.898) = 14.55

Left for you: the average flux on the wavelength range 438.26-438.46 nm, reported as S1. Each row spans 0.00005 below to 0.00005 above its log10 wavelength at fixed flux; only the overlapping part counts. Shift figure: 13.8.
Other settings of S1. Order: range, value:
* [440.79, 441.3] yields 14.5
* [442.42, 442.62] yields 14.5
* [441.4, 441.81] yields 14.5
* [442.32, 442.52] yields 14.6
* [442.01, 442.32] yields 14.6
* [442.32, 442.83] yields 14.5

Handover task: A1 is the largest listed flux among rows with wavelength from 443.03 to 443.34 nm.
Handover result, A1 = 14.55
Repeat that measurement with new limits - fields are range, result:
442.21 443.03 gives 14.61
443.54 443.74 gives 14.54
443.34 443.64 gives 14.52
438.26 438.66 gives 13.91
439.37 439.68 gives 14.32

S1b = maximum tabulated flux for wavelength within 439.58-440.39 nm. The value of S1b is 14.29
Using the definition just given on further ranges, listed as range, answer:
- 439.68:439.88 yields 14.28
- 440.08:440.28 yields 14.21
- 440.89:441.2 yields 14.56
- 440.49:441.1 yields 14.5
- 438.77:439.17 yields 14.36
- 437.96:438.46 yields 14.25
